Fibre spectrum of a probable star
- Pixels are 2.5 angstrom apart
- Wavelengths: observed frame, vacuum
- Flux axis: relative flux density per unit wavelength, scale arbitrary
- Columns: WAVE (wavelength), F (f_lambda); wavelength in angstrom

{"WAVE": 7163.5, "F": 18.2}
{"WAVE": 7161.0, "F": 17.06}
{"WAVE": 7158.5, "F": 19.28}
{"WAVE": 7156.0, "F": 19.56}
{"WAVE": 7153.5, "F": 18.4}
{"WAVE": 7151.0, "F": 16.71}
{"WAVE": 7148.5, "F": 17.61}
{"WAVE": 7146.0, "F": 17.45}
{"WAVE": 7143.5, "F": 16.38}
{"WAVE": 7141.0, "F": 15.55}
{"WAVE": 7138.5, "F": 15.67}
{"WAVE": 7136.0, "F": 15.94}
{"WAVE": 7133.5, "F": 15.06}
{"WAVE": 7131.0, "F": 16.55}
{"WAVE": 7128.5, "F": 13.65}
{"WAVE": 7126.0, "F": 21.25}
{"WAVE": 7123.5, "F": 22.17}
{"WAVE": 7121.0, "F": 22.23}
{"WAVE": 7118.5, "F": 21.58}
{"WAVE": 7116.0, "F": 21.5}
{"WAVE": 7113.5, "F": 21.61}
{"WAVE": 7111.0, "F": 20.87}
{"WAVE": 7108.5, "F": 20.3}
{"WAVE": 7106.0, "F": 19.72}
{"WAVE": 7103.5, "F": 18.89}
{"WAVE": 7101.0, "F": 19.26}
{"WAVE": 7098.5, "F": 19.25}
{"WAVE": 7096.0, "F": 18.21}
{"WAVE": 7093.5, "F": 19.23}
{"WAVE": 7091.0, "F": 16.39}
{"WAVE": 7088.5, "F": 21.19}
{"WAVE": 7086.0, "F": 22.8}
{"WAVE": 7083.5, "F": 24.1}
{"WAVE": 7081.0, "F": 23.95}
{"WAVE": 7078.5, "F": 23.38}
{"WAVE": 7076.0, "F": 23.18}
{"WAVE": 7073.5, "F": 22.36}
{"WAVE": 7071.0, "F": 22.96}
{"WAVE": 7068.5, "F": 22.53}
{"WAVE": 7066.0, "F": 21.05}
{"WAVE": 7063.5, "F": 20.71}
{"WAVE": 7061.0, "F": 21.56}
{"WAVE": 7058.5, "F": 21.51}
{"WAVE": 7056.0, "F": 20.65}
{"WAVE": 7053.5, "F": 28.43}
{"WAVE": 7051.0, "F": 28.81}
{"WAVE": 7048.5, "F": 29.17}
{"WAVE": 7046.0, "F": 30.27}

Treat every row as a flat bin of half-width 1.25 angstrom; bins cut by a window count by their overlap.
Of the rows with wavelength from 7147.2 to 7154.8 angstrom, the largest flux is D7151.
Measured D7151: 18.4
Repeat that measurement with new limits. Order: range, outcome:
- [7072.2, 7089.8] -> 24.1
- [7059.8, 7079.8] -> 23.38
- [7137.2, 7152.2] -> 17.61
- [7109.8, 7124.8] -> 22.23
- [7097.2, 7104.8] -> 19.26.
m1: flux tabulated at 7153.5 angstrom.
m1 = 18.4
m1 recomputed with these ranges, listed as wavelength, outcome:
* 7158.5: 19.28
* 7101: 19.26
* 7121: 22.23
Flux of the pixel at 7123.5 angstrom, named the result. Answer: 22.17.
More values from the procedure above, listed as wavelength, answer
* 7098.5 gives 19.25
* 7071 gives 22.96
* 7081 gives 23.95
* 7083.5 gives 24.1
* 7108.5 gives 20.3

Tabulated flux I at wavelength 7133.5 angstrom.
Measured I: 15.06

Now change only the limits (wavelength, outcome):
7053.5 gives 28.43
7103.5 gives 18.89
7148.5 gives 17.61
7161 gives 17.06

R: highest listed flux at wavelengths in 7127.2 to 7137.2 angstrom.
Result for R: 16.55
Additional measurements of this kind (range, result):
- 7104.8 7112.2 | 20.87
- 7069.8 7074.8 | 22.96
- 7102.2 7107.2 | 19.72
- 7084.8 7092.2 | 22.8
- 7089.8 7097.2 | 19.23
